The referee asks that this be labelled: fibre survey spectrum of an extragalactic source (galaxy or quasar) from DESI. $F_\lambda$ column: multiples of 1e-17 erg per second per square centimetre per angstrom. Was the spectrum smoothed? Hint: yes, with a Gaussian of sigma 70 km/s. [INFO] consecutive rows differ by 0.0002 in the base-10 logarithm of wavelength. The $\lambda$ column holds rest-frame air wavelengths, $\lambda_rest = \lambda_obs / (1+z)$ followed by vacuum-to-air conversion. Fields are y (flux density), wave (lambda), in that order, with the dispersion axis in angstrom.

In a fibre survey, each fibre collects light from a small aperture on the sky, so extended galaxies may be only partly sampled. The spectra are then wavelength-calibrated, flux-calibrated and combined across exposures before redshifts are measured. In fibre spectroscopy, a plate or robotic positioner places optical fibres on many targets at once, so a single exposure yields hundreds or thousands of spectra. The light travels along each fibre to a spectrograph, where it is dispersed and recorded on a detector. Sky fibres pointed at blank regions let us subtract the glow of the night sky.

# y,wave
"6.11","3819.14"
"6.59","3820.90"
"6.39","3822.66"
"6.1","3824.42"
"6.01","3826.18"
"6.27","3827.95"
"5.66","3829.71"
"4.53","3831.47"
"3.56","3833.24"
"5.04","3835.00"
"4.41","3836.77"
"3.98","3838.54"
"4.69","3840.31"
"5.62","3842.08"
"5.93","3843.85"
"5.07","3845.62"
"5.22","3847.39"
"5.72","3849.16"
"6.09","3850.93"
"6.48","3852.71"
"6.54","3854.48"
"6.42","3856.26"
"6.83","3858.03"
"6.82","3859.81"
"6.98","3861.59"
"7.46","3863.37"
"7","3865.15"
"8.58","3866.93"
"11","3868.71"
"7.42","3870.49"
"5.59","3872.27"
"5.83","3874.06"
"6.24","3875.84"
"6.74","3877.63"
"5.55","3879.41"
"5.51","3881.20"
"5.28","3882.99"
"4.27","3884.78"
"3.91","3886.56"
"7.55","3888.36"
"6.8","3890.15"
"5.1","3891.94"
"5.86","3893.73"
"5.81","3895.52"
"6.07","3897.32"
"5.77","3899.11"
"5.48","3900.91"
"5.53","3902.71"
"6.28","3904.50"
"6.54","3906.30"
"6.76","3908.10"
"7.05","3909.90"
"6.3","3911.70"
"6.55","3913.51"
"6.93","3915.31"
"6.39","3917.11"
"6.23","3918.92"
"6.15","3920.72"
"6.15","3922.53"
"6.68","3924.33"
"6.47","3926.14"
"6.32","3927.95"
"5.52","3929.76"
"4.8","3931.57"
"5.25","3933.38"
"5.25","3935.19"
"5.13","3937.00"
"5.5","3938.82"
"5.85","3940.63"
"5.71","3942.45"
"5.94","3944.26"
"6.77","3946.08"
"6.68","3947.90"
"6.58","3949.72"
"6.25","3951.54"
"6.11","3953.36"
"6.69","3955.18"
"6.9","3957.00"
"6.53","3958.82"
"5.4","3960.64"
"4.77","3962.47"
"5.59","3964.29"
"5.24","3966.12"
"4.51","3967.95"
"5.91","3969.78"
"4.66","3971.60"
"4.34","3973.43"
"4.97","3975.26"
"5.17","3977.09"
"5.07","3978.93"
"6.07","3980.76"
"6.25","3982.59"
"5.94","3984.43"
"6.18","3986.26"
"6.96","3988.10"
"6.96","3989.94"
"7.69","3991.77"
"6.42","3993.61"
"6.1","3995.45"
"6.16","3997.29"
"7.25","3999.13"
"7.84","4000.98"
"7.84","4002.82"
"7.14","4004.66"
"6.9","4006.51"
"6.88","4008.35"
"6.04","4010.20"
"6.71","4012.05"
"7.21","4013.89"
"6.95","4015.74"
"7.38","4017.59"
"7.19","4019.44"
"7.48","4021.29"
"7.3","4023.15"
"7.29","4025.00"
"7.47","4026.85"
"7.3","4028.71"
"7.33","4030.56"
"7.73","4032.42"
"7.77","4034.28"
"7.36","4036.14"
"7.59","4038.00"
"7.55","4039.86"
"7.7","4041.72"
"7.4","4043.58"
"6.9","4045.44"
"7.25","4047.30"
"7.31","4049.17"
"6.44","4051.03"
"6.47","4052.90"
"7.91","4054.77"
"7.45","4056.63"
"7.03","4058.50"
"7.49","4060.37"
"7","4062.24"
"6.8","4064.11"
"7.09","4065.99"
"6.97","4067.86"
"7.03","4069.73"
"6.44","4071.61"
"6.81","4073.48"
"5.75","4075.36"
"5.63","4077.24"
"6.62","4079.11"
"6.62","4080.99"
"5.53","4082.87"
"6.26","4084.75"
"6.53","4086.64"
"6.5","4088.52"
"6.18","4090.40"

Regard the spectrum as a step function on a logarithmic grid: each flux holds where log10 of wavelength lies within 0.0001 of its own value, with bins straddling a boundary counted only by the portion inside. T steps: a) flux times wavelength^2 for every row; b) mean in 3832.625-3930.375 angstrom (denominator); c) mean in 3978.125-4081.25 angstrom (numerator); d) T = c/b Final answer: 1.2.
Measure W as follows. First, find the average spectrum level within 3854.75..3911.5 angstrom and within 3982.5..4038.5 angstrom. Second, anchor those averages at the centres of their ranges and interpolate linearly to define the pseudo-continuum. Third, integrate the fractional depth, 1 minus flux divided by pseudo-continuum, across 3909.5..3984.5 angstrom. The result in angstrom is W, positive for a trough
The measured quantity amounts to 9.6 angstrom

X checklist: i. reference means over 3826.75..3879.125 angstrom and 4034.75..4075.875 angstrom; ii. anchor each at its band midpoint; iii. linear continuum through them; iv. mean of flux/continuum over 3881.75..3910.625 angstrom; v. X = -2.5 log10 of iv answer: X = 0.08 mag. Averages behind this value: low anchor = 6.12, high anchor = 7.1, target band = 5.87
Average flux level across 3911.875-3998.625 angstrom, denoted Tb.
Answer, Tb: 5.96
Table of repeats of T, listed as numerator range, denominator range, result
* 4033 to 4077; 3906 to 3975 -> 1.26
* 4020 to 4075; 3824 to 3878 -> 1.30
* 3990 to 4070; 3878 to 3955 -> 1.27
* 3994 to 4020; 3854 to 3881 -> 1.07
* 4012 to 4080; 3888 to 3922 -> 1.22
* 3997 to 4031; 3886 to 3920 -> 1.23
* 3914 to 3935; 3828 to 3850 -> 1.27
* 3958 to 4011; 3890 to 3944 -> 1.05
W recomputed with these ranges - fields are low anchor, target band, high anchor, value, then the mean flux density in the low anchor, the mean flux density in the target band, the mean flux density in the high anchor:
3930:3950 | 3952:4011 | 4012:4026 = 3.5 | 5.74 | 6.14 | 7.22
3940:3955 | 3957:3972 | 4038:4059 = 2.3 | 6.26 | 5.45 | 7.24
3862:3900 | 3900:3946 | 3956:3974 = -1.2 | 6.36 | 6.04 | 5.41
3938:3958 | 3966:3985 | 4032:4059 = 3.8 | 6.28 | 5.27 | 7.32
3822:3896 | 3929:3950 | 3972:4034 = 2.2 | 6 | 5.73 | 6.71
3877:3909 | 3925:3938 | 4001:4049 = 1.4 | 5.82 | 5.55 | 7.28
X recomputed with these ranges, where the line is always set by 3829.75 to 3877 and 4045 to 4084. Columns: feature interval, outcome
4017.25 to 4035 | -0.117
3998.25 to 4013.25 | -0.076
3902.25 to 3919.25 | -0.032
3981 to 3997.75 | 0.006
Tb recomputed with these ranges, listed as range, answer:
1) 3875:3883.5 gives 5.89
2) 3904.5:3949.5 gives 6.13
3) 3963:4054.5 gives 6.68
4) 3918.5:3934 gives 5.96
